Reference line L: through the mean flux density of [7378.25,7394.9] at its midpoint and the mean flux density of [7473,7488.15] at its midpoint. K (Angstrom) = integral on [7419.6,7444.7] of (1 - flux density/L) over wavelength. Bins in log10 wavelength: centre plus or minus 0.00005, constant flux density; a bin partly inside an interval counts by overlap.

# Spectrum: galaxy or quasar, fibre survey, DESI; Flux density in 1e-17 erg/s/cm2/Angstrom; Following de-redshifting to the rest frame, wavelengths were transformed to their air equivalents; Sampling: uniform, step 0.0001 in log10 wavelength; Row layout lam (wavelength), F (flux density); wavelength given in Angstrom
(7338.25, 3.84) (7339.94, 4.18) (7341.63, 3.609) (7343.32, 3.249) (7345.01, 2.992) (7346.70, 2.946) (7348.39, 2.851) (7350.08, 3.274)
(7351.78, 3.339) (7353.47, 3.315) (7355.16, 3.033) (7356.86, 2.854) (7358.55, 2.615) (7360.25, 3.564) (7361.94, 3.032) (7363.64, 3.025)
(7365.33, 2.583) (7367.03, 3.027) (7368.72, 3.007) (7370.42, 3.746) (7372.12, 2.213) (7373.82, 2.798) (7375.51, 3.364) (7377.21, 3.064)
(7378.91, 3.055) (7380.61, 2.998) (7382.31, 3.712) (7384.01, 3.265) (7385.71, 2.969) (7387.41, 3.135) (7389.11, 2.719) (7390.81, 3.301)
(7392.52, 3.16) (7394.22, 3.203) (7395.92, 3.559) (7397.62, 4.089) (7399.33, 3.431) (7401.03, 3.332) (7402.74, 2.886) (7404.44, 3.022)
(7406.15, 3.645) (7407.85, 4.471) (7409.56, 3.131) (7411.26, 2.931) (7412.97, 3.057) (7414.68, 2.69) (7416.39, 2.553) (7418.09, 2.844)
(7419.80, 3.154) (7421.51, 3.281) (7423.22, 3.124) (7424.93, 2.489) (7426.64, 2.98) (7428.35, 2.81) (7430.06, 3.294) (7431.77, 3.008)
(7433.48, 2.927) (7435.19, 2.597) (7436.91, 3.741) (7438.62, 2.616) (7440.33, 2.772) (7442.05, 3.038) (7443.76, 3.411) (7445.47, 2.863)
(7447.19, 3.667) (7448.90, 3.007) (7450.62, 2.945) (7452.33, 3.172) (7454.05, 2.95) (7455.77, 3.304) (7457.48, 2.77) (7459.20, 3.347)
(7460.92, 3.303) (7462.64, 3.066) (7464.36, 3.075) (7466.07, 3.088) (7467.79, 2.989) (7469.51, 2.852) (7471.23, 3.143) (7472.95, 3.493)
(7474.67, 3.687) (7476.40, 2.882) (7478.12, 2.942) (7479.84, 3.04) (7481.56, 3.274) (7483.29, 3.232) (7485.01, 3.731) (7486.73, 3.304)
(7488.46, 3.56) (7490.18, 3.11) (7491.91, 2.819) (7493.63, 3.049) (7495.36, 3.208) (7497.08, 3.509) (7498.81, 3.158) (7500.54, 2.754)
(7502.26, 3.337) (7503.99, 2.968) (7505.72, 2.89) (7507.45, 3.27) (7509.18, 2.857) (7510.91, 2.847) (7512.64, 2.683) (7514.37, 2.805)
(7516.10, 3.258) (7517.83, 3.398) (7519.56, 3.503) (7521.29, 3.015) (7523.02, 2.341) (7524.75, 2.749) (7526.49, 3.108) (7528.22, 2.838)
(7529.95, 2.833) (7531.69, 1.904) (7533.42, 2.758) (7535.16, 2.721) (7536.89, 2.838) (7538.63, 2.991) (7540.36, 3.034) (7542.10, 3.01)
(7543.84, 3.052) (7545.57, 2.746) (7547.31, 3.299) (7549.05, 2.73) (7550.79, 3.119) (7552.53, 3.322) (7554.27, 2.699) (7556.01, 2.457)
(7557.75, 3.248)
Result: 1.6 Angstrom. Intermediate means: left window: 3.15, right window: 3.28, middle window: 3.01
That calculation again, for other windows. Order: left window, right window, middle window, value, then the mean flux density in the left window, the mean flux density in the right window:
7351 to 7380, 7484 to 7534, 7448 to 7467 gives -0.42 Angstrom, 3.04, 3.02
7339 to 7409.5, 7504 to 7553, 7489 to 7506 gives -0.66 Angstrom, 3.21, 2.92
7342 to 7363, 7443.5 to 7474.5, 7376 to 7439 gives -0.50 Angstrom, 3.1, 3.14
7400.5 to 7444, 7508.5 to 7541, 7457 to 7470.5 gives -0.39 Angstrom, 3.06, 2.87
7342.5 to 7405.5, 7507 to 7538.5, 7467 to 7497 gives -2.67 Angstrom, 3.13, 2.87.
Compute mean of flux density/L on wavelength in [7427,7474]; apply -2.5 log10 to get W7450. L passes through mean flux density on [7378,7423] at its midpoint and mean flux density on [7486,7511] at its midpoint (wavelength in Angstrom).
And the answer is 0.03 mag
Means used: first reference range 3.21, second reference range 3.12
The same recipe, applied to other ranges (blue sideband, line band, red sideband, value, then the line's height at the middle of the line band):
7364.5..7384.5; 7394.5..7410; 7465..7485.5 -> -0.13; 3.1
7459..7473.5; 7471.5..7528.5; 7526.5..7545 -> -0.05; 2.98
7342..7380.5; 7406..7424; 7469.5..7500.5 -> -0.01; 3.12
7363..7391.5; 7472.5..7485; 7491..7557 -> -0.09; 2.98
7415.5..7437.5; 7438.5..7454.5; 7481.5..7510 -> -0.01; 3.03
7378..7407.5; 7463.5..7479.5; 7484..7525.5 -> 0.01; 3.15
